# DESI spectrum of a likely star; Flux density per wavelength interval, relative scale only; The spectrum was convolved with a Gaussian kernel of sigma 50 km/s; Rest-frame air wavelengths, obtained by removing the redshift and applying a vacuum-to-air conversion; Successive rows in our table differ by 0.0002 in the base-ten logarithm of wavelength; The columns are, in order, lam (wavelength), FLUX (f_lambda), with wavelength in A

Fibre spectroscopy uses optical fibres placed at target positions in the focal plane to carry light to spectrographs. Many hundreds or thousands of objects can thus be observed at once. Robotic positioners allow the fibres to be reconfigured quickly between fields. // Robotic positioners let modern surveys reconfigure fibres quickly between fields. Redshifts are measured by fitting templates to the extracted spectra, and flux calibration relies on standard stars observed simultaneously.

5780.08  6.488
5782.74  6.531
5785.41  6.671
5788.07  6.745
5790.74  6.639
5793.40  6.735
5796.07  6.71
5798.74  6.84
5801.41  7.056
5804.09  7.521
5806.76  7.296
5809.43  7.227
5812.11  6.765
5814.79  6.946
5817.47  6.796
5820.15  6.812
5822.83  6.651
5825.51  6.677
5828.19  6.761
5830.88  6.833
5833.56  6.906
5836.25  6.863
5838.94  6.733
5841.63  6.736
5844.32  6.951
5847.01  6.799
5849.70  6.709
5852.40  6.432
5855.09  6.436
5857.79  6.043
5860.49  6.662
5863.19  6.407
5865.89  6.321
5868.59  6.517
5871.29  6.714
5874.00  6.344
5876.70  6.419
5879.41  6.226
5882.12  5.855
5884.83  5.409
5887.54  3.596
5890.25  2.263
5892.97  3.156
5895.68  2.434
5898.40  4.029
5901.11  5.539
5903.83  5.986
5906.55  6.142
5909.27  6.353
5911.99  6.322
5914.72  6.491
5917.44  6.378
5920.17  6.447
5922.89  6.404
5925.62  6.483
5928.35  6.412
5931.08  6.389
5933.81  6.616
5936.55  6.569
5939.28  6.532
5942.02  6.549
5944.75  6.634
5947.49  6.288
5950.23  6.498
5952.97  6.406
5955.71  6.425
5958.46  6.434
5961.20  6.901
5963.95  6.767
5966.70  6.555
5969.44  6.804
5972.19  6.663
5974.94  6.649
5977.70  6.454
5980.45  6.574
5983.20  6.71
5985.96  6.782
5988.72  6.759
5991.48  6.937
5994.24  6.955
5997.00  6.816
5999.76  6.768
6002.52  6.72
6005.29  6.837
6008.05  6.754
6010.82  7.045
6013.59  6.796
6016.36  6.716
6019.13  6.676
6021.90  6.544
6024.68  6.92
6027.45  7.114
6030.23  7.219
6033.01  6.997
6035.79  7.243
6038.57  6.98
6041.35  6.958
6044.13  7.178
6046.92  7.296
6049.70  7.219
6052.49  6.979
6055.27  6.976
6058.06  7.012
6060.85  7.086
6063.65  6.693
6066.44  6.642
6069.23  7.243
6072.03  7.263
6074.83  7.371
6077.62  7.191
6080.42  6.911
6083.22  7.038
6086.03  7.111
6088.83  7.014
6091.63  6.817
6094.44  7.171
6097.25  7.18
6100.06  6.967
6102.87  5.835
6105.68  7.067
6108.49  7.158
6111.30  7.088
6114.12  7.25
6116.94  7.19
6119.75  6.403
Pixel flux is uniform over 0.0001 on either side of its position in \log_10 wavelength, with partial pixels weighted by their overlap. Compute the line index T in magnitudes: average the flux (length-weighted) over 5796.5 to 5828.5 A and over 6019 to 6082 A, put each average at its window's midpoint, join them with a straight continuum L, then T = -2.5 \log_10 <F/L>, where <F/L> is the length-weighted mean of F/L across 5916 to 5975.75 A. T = 0.07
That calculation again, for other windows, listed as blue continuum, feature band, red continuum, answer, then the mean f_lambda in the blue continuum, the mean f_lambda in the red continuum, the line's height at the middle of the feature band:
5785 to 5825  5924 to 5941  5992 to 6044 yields 0.065 mag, 6.9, 6.9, 6.9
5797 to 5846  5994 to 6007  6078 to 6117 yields 0.023 mag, 6.91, 6.98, 6.96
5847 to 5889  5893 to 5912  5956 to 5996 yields 0.248 mag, 6.15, 6.7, 6.33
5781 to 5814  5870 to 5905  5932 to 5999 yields 0.347 mag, 6.89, 6.64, 6.75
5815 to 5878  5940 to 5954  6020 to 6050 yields 0.061 mag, 6.64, 7.05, 6.86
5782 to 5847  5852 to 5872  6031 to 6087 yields 0.075 mag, 6.85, 7.07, 6.89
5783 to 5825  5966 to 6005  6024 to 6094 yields 0.044 mag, 6.88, 7.06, 7.01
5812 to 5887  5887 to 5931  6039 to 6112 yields 0.239 mag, 6.52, 7.02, 6.65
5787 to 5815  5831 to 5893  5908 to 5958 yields 0.108 mag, 6.95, 6.45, 6.72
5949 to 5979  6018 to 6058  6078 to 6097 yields -0.026 mag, 6.6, 7.03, 6.85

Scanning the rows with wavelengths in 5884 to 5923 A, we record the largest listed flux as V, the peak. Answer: 6.491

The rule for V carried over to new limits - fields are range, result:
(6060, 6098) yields 7.371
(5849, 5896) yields 6.714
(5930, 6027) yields 7.045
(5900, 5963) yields 6.901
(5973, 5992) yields 6.937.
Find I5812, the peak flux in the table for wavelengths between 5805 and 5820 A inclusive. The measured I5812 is 7.296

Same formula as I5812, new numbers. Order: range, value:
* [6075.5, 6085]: 7.191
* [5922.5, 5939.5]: 6.616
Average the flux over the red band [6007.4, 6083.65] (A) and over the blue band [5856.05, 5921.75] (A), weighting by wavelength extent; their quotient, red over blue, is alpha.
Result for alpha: 1.3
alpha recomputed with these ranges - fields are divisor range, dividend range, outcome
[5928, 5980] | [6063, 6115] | 1.07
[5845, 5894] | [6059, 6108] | 1.20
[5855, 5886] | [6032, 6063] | 1.13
